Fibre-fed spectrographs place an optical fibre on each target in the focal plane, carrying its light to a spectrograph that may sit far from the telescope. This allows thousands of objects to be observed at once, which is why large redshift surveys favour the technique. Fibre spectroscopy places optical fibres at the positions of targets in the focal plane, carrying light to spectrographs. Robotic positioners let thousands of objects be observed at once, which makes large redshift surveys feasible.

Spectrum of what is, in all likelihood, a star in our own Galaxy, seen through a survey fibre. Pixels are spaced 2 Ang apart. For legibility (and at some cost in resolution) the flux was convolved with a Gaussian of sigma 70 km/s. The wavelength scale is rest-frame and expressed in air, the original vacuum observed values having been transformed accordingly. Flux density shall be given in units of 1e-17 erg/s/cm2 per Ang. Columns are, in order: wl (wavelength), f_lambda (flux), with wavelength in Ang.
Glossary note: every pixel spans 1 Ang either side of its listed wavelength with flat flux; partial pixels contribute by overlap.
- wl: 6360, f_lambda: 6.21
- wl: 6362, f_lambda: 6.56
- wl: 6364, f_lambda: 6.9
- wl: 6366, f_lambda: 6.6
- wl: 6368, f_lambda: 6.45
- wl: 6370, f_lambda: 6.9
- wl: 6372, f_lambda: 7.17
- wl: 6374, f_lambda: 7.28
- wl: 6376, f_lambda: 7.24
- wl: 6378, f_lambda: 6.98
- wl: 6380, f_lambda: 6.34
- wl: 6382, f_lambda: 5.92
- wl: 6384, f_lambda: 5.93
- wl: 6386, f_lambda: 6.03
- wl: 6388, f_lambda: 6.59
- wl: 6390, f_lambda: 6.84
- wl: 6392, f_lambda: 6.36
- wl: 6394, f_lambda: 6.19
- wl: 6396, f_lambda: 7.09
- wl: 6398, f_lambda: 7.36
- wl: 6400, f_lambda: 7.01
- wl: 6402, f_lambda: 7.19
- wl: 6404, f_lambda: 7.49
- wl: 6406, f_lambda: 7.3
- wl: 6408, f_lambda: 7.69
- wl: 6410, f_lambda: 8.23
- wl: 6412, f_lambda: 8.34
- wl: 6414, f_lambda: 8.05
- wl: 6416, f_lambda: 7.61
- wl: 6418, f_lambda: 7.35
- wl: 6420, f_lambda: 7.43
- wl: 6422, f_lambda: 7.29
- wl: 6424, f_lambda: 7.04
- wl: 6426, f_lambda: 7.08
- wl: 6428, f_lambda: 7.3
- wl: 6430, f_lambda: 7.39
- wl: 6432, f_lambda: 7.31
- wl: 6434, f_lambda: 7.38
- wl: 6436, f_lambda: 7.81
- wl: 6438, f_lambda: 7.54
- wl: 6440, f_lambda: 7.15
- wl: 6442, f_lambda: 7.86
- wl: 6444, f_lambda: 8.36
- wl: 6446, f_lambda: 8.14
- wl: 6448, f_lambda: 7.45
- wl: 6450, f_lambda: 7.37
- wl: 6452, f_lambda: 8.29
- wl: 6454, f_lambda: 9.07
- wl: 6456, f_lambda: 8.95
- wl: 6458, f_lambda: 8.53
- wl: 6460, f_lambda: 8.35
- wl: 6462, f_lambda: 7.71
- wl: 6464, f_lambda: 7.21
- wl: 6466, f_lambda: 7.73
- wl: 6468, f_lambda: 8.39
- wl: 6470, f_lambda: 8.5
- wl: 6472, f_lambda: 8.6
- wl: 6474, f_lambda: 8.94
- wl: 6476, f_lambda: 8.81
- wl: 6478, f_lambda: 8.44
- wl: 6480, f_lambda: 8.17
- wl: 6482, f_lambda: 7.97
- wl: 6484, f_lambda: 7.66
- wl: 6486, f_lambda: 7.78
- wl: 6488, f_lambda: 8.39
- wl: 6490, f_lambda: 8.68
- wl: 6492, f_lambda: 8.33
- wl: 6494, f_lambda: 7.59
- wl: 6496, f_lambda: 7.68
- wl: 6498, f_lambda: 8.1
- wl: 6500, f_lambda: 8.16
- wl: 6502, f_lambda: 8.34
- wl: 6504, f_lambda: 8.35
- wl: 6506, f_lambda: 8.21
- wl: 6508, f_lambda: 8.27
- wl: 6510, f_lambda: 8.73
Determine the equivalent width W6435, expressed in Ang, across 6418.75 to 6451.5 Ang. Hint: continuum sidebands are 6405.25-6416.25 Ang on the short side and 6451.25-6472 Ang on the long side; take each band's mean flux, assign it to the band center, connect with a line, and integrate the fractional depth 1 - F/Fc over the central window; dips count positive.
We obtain 2.4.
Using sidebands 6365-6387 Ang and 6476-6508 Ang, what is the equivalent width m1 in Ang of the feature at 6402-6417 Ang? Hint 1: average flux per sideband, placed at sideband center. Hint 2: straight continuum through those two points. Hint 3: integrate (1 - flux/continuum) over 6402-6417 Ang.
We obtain -1.5 Ang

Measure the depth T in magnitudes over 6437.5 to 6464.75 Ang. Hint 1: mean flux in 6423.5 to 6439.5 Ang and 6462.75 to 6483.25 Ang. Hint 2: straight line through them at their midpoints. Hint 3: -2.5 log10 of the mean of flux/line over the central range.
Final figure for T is -0.03 mag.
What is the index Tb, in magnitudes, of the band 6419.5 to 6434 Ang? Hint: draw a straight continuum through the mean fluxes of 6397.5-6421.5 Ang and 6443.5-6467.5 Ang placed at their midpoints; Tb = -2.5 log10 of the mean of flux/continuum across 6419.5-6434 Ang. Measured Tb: 0.07 mag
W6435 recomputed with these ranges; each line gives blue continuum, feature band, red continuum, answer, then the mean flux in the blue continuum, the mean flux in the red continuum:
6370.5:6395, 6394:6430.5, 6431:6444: -1.6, 6.58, 7.57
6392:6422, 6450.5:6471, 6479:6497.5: -1.1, 7.41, 8.03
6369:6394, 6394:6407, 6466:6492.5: -0.4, 6.61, 8.34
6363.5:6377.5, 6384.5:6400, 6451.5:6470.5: 1.3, 6.94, 8.27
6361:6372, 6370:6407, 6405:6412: 2.5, 6.73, 7.83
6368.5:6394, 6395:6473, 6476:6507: -4.2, 6.61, 8.15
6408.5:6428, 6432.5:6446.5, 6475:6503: 0.1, 7.59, 8.15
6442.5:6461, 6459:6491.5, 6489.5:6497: -0.3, 8.27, 8.03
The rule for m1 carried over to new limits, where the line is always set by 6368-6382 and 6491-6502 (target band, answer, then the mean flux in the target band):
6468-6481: -1.3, 8.56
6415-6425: -0.1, 7.34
